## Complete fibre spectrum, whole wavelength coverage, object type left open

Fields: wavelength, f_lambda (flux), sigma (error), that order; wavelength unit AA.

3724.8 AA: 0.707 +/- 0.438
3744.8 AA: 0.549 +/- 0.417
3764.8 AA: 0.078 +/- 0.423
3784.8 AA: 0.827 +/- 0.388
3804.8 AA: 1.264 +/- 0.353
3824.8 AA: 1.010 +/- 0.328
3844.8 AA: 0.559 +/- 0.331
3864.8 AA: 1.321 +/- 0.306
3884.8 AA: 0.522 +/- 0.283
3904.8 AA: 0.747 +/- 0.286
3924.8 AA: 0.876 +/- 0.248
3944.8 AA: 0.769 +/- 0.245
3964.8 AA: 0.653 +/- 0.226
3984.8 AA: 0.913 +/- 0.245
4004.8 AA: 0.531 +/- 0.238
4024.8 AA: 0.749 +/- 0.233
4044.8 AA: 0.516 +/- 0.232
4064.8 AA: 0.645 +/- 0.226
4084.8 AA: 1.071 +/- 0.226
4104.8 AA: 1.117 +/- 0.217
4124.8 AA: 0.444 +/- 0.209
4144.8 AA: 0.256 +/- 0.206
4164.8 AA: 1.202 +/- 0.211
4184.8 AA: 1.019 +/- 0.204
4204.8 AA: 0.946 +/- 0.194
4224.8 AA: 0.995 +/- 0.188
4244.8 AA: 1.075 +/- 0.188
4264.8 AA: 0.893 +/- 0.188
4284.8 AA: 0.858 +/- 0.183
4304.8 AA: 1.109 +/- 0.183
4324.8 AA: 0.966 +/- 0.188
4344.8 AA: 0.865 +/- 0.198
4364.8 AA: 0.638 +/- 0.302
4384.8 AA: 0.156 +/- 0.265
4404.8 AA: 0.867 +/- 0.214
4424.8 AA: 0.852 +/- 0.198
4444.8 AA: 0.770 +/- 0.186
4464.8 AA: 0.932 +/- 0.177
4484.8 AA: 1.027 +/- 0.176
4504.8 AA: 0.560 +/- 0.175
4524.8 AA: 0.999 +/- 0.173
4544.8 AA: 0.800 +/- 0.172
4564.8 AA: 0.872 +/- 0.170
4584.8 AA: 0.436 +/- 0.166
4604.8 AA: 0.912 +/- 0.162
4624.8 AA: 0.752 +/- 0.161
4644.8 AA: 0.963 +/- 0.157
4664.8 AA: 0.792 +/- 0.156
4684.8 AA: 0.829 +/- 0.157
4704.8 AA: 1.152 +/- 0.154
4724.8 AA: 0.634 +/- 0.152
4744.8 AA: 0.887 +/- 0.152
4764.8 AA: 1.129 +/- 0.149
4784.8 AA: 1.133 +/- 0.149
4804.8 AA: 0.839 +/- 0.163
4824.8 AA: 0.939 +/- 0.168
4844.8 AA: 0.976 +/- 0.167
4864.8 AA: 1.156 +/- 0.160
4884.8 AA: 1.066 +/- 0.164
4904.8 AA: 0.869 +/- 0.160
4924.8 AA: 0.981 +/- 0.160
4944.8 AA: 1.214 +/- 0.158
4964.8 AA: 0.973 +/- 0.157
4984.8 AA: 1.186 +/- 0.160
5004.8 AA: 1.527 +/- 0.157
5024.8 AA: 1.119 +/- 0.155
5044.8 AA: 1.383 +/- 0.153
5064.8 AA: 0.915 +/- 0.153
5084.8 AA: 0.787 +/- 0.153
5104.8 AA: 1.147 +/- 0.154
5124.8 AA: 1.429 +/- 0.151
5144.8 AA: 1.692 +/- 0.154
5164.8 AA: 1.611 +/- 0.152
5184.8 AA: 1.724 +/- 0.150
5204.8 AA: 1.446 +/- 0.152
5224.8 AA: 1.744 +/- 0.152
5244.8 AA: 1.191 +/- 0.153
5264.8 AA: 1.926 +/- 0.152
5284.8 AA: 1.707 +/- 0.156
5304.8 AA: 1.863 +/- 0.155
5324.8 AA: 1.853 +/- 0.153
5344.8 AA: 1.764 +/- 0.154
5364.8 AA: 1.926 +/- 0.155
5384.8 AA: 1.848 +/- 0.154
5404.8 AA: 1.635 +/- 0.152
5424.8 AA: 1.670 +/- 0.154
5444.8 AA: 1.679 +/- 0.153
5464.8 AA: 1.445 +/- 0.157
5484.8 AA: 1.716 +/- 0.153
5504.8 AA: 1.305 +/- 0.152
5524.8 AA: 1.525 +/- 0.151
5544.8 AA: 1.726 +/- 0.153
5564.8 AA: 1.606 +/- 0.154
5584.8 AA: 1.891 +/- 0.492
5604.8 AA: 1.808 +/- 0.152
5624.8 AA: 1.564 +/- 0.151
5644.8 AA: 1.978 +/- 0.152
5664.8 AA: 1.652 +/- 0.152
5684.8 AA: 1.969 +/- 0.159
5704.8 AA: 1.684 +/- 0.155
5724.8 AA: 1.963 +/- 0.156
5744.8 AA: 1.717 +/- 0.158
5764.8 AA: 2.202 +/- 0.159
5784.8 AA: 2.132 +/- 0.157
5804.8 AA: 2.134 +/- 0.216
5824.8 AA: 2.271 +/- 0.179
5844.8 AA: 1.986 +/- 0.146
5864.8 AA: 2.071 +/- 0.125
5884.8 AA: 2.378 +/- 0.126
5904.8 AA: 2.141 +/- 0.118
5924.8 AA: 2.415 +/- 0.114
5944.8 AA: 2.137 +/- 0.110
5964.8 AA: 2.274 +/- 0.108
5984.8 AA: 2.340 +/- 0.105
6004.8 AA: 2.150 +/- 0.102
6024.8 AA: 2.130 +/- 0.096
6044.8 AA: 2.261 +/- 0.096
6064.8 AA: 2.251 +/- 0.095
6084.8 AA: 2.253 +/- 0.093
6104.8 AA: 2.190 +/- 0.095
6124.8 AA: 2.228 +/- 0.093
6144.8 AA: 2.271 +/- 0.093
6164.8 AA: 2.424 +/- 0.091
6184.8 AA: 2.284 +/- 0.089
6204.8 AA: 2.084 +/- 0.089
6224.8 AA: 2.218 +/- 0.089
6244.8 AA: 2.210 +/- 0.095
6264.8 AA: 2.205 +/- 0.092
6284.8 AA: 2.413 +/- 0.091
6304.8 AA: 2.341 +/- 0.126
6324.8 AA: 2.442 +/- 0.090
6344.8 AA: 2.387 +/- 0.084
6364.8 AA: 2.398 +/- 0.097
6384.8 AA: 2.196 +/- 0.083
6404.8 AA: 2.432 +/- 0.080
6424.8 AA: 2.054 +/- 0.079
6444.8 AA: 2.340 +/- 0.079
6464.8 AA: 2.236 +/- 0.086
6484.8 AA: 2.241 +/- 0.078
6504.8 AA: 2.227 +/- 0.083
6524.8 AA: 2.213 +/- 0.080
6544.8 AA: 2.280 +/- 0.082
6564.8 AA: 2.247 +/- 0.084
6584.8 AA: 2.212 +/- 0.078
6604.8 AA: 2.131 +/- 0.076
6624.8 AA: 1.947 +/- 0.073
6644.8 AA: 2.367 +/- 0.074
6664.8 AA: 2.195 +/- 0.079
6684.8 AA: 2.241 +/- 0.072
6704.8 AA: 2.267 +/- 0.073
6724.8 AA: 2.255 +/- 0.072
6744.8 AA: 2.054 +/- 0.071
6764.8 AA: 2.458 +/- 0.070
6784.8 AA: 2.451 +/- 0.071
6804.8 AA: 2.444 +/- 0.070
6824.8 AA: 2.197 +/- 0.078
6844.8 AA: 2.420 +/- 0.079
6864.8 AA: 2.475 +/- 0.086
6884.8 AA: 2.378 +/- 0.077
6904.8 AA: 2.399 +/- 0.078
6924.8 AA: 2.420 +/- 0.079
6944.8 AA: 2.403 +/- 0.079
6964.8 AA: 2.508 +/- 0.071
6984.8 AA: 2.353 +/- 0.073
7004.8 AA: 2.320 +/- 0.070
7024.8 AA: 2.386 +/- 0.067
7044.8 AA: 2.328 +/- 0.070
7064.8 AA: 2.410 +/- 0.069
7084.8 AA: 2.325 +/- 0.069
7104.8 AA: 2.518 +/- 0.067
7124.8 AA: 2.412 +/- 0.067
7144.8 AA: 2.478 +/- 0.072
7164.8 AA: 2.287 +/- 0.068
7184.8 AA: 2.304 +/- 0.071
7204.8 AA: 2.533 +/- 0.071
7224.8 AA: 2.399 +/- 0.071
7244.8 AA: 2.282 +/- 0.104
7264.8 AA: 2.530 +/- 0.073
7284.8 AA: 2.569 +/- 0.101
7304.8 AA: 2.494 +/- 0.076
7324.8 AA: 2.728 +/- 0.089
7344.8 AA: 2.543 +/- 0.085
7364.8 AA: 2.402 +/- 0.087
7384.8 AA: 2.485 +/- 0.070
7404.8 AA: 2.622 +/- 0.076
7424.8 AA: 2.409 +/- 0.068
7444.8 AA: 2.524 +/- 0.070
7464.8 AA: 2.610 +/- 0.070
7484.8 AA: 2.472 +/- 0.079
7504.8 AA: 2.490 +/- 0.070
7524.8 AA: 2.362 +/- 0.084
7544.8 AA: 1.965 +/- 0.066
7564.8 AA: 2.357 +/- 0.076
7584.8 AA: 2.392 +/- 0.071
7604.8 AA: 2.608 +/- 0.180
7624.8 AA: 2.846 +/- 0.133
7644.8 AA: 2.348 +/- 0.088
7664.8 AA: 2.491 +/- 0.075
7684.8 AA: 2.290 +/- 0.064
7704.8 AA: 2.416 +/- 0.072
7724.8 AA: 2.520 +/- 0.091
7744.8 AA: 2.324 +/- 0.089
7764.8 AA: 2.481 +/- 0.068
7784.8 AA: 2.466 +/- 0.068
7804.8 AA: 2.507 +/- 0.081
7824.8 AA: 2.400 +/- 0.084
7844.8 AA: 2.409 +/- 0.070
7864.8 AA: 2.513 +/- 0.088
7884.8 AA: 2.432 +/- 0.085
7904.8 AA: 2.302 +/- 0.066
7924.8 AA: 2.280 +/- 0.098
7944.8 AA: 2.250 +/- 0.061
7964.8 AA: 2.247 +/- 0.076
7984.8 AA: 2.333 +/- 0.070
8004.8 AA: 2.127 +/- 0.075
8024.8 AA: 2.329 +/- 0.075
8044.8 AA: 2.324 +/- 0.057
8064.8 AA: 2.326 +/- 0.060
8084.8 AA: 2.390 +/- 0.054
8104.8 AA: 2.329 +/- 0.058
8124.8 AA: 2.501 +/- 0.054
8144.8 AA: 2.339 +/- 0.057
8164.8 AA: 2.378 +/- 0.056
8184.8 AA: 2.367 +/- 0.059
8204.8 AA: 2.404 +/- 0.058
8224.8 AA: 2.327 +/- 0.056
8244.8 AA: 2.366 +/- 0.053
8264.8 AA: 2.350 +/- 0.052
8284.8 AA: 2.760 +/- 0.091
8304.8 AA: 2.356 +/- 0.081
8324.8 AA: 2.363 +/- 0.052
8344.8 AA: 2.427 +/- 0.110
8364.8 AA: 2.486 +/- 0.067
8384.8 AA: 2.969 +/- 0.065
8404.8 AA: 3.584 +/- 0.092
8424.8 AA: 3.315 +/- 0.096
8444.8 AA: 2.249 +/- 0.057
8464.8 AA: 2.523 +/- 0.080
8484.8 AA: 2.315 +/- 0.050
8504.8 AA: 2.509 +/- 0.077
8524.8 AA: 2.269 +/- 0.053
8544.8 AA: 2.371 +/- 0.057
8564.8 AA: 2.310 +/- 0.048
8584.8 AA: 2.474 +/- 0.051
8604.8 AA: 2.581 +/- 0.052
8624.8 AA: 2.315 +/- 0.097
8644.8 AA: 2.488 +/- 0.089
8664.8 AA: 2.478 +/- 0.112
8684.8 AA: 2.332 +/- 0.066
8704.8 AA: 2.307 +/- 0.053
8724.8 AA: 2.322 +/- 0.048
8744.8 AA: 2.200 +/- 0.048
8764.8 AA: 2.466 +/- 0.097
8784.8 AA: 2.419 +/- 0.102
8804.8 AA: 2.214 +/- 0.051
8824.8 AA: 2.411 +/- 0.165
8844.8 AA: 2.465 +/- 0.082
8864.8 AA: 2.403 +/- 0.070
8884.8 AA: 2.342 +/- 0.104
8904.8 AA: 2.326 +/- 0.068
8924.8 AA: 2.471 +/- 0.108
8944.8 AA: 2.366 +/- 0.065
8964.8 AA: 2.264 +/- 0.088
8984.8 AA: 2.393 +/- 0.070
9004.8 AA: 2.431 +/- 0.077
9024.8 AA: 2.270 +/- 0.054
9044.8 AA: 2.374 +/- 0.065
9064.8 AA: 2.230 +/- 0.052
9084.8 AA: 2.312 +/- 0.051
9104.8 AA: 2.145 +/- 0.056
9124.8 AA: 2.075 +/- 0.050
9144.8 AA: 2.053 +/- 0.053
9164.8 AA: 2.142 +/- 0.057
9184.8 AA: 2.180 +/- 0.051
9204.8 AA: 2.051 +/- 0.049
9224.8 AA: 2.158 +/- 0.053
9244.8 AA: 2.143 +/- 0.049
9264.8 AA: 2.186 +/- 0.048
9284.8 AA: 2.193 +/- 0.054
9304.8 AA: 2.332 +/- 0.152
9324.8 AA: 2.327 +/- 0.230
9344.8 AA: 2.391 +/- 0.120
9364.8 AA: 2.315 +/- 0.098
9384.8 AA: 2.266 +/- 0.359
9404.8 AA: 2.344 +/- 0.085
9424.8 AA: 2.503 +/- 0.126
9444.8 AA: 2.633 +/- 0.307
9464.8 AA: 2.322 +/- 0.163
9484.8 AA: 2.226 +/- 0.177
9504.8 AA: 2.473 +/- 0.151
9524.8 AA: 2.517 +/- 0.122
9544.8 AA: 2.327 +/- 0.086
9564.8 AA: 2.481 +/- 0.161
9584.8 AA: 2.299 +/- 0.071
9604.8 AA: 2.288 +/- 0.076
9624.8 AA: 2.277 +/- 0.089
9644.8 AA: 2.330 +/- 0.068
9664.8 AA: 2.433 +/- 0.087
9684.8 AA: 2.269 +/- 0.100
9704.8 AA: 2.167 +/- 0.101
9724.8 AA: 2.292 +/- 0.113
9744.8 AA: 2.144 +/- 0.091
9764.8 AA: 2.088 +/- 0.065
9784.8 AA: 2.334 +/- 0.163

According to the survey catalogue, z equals 0.279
